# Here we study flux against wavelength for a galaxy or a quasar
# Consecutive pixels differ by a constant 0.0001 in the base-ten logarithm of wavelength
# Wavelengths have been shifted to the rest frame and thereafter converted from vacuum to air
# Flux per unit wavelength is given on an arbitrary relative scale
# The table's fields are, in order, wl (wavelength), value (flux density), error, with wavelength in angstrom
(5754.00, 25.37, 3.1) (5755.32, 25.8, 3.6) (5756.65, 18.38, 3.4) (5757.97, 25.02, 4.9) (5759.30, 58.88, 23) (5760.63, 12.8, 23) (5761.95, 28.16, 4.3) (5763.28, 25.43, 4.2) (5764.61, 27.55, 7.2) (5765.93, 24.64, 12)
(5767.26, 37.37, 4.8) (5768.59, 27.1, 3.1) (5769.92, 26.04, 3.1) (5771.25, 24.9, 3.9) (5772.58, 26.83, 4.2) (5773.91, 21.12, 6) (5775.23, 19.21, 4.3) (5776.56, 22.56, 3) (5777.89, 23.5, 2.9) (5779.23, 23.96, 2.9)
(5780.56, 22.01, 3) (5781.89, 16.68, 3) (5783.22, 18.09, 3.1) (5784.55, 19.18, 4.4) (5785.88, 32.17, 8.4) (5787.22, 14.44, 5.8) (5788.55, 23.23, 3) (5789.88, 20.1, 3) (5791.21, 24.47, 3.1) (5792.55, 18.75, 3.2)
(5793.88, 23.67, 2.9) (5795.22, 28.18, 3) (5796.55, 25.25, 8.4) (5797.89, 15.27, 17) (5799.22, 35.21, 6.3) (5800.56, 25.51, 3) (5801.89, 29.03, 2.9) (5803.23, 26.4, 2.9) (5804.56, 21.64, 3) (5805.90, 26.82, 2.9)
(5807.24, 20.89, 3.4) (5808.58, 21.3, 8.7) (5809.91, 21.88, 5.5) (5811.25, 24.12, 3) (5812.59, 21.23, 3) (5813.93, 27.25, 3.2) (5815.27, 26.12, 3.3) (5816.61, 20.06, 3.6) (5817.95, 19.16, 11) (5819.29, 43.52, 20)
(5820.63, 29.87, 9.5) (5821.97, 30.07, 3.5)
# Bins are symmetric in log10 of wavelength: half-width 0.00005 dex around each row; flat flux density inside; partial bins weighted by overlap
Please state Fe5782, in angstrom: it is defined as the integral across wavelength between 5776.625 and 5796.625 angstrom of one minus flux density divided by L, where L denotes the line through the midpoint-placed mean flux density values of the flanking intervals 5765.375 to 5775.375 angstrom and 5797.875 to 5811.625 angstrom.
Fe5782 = 2.7 angstrom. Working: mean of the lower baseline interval 26.3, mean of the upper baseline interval 24.8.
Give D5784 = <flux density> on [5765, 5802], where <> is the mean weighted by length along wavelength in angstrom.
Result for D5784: 23.8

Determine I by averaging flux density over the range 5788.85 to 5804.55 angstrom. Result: 24.6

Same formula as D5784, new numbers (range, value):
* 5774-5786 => 21.4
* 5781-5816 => 23.3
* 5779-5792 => 21.3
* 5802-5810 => 23.7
